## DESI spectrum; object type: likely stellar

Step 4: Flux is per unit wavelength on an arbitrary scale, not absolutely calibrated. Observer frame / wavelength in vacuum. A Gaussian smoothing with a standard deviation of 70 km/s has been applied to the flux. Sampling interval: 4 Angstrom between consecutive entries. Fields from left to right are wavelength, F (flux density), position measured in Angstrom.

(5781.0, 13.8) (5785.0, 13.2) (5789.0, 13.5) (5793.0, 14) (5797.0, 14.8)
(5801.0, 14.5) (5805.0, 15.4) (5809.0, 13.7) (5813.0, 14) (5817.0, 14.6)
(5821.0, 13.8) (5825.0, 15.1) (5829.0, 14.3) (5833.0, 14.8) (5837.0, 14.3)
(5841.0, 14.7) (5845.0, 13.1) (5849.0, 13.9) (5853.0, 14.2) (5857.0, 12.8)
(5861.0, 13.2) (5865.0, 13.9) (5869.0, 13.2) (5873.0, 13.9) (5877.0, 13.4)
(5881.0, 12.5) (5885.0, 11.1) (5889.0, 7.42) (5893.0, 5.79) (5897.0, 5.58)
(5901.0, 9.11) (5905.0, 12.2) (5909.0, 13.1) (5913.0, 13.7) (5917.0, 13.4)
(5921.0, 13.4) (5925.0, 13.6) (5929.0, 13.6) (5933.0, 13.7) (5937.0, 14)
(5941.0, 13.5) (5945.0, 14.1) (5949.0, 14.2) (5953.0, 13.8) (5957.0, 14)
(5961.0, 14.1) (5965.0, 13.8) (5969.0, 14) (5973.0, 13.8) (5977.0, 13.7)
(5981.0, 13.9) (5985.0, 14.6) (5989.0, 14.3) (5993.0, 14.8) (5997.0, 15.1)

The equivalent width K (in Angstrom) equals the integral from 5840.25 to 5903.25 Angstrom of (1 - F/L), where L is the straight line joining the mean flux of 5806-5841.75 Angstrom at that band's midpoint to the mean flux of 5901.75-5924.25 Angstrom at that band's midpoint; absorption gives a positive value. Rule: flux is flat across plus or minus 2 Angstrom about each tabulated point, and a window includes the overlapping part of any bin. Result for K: 9.2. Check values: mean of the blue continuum 14.4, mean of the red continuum 13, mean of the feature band 11.7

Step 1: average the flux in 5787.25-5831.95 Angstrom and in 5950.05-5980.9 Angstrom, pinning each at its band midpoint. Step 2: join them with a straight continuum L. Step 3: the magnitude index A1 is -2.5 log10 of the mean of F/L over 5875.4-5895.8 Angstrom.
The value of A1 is 0.397 mag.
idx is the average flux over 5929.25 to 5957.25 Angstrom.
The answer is 13.9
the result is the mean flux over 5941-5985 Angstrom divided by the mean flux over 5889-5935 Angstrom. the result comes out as 1.23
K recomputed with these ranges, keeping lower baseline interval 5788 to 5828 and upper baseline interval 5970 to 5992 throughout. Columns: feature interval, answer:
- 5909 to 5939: 1.2 Angstrom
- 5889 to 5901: 6.5 Angstrom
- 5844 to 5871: 1.5 Angstrom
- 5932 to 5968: 0.6 Angstrom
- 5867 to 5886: 1.8 Angstrom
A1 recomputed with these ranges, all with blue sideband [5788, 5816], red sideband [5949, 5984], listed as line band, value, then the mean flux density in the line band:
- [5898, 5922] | 0.16 mag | 12.2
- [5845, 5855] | 0.03 mag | 13.9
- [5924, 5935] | 0.03 mag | 13.6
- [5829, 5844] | -0.02 mag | 14.5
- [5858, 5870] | 0.06 mag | 13.4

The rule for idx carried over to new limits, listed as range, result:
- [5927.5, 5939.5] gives 13.8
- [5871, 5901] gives 9.9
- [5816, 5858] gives 14.2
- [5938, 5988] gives 14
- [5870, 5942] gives 11.8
